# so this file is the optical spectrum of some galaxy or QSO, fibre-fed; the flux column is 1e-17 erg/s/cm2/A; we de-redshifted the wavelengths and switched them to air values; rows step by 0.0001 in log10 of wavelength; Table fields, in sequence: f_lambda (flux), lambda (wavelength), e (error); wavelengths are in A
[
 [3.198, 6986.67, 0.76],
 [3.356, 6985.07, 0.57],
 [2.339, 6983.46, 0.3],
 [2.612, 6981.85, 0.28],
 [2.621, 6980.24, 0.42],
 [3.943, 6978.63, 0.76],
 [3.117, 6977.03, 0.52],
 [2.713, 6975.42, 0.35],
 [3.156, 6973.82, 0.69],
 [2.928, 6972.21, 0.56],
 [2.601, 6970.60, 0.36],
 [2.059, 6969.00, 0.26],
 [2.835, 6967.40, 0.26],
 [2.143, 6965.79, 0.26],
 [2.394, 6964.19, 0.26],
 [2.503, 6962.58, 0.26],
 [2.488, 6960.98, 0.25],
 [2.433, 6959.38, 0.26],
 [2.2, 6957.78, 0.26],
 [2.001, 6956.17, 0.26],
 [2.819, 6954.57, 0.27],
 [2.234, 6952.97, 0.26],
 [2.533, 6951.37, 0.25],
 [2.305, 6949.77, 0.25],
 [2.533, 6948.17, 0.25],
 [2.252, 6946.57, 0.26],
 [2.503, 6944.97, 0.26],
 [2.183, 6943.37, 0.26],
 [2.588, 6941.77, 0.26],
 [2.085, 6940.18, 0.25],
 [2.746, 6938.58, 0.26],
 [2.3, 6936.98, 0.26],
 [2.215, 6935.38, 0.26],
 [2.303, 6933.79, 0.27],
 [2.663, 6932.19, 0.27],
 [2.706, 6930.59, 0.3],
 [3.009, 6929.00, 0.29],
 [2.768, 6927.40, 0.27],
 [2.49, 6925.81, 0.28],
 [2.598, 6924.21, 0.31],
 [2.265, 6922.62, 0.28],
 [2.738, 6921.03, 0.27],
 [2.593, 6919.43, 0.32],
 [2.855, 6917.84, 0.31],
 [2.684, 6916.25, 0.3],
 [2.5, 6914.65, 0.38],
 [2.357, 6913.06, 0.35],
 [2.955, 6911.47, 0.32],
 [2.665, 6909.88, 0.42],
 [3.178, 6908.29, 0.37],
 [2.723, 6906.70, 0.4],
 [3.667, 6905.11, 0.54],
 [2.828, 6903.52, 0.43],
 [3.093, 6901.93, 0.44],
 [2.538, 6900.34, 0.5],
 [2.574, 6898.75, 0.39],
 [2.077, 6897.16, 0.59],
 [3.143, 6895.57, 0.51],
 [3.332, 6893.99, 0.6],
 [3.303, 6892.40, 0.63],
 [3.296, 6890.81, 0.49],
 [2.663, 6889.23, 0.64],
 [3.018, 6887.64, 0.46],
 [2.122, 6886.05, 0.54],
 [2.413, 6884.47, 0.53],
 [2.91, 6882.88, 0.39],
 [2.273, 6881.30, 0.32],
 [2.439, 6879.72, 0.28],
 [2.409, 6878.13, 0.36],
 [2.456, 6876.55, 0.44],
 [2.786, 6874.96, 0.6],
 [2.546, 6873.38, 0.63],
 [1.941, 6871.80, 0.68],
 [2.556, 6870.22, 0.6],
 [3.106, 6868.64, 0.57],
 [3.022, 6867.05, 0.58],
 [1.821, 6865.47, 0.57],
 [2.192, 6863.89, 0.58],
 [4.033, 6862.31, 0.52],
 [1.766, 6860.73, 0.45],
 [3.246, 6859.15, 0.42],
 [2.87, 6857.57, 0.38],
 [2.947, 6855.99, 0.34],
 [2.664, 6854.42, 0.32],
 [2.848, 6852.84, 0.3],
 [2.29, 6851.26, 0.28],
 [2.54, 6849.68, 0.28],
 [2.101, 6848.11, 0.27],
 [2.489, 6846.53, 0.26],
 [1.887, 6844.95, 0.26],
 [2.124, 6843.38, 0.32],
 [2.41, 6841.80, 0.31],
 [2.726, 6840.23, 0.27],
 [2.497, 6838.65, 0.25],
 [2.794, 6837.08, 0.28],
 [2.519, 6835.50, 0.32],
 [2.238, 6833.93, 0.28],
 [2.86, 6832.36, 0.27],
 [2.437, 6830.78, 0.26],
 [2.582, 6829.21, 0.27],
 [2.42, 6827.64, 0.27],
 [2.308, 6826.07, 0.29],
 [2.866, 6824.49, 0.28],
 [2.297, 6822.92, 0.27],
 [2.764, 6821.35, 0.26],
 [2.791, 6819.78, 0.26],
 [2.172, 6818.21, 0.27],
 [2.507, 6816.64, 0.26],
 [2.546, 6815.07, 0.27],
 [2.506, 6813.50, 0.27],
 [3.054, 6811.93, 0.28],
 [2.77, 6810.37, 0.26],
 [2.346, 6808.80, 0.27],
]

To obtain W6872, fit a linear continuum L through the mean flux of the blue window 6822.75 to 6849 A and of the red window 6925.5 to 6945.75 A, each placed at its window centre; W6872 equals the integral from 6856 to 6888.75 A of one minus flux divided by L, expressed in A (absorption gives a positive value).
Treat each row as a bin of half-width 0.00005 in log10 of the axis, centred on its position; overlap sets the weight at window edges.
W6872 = -1.8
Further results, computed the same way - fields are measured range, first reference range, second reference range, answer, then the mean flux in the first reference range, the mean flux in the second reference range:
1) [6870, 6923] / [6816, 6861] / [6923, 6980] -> -3.5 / 2.52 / 2.55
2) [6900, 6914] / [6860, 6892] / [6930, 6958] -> -2.2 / 2.6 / 2.4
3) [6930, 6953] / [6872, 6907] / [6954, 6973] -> 1.1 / 2.74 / 2.45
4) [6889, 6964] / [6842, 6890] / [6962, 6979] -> 0.8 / 2.55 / 2.74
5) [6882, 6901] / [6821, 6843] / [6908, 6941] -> -1.5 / 2.54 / 2.59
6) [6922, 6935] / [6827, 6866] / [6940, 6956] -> -0.9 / 2.54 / 2.4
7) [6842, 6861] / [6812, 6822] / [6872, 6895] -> 1.0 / 2.58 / 2.7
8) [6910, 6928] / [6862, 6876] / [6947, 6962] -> -1.0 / 2.62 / 2.39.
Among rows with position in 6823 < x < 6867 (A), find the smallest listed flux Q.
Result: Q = 1.766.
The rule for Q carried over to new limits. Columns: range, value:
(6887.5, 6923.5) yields 2.077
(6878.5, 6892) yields 2.122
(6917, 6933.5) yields 2.265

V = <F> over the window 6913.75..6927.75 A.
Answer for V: 2.6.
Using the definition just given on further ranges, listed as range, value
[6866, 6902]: 2.68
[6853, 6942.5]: 2.68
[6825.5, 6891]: 2.56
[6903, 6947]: 2.62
